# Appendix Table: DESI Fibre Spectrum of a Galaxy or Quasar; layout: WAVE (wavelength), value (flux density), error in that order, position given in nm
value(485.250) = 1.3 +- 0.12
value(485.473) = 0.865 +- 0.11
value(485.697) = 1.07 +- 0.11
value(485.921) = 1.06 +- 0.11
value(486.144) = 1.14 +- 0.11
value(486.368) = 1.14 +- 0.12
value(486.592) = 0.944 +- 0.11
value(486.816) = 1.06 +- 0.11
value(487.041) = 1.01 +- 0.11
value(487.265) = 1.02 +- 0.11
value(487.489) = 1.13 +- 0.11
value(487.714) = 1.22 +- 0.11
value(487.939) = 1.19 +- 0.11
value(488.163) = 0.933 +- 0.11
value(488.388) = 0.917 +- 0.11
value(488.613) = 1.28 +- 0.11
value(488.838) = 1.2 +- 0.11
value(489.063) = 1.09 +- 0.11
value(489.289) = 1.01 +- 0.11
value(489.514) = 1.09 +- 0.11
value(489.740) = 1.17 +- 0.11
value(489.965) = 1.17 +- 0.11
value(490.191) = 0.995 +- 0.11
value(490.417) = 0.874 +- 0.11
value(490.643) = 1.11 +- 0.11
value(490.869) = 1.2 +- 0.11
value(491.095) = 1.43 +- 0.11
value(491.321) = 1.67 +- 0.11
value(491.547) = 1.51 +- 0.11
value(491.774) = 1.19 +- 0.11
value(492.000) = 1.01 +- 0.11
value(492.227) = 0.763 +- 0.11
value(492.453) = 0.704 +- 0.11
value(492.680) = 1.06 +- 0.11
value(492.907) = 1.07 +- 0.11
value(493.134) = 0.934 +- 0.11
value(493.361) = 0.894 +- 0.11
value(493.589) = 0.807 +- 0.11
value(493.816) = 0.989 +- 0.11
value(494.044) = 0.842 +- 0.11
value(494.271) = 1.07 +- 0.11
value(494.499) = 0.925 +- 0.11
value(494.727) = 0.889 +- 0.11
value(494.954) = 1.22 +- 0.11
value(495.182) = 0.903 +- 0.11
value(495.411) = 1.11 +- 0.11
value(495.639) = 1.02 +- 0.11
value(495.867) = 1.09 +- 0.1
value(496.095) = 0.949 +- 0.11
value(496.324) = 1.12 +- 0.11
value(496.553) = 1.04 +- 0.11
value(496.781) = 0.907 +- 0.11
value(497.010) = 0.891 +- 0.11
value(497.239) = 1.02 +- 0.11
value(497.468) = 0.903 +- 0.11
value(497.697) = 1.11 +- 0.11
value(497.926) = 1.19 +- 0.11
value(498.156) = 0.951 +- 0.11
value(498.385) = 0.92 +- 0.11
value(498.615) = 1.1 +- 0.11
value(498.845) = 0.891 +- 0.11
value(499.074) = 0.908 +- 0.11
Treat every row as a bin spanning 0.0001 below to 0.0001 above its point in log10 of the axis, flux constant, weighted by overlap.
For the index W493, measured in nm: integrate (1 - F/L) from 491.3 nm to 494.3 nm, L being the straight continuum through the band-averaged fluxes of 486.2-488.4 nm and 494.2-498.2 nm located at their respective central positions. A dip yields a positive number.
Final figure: 0.06 nm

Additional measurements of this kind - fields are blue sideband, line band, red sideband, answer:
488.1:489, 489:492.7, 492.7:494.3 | -0.36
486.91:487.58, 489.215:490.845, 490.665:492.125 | 0.21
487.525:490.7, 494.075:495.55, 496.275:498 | 0.04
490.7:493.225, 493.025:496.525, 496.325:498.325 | 0.27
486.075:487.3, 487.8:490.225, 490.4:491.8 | 0.18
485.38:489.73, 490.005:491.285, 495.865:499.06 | -0.13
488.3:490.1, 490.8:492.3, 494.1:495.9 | -0.26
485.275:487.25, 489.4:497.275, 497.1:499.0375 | -0.19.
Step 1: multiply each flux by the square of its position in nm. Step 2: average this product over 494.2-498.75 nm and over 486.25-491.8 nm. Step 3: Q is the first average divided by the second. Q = 0.92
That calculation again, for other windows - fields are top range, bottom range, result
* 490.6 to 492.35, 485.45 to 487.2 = 1.21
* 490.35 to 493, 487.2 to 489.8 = 1.04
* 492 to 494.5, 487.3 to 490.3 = 0.85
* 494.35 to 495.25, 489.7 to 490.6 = 0.97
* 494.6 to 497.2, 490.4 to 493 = 0.90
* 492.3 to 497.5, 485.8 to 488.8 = 0.93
